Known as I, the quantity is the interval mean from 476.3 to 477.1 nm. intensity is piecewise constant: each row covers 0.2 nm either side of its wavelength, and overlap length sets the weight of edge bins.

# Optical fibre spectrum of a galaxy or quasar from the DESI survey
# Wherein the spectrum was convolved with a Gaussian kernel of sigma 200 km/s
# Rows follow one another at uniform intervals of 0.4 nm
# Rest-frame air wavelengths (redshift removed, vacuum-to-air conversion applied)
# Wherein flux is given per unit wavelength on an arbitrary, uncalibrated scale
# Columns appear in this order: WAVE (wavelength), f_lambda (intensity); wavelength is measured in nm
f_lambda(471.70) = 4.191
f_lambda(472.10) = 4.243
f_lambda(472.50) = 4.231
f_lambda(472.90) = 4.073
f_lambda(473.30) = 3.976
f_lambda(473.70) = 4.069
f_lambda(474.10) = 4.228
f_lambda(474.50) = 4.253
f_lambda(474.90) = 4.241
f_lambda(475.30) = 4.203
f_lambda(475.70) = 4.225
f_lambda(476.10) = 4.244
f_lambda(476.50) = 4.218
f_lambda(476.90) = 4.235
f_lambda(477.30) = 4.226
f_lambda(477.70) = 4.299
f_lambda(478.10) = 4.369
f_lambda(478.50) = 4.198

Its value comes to 4.23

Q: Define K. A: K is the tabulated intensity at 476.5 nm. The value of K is 4.218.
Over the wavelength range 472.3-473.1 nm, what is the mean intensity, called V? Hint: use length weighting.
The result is 4.15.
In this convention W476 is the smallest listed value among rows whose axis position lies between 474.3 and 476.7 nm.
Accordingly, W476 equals 4.203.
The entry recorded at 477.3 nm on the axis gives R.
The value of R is 4.226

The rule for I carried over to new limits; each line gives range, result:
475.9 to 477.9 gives 4.24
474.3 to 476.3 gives 4.23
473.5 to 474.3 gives 4.15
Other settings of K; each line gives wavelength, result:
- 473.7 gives 4.069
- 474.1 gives 4.228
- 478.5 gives 4.198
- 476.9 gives 4.235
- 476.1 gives 4.244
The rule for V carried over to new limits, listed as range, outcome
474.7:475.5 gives 4.22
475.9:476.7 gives 4.23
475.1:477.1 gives 4.22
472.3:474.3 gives 4.12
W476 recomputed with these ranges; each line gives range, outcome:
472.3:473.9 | 3.976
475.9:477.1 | 4.218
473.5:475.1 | 4.069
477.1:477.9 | 4.226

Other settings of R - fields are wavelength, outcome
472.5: 4.231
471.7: 4.191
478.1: 4.369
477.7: 4.299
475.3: 4.203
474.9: 4.241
